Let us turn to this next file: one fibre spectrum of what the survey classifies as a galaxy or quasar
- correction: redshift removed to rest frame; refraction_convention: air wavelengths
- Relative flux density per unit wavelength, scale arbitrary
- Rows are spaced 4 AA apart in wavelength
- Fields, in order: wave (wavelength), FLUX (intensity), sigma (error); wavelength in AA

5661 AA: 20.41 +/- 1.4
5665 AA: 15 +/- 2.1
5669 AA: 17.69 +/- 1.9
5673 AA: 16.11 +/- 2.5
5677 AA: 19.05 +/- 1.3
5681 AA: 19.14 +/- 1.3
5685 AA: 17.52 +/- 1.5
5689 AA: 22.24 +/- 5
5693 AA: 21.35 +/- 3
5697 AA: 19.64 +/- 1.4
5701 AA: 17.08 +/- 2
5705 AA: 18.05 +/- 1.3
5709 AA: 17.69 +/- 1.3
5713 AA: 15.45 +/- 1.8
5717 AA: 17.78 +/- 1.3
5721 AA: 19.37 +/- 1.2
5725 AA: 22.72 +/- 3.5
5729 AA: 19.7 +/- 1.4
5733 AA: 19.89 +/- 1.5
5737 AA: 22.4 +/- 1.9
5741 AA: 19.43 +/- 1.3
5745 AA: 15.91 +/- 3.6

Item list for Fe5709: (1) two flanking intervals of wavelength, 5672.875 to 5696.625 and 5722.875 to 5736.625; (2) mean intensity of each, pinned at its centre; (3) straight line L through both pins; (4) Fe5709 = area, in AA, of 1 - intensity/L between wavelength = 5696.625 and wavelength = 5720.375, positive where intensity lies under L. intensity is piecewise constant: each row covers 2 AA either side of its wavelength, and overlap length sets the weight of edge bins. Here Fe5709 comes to 3.1 AA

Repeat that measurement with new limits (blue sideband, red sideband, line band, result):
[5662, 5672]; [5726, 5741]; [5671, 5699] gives -2.34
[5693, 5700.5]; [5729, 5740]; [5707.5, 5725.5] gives 1.71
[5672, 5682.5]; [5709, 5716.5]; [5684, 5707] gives -2.68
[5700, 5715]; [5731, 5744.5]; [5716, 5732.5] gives -1.14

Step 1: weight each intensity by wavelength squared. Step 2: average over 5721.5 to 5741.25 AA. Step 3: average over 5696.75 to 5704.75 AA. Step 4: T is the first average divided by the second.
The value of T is 1.17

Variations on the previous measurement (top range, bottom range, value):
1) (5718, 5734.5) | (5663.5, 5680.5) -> 1.20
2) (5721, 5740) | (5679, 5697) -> 1.06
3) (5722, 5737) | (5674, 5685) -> 1.15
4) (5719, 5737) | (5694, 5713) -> 1.16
